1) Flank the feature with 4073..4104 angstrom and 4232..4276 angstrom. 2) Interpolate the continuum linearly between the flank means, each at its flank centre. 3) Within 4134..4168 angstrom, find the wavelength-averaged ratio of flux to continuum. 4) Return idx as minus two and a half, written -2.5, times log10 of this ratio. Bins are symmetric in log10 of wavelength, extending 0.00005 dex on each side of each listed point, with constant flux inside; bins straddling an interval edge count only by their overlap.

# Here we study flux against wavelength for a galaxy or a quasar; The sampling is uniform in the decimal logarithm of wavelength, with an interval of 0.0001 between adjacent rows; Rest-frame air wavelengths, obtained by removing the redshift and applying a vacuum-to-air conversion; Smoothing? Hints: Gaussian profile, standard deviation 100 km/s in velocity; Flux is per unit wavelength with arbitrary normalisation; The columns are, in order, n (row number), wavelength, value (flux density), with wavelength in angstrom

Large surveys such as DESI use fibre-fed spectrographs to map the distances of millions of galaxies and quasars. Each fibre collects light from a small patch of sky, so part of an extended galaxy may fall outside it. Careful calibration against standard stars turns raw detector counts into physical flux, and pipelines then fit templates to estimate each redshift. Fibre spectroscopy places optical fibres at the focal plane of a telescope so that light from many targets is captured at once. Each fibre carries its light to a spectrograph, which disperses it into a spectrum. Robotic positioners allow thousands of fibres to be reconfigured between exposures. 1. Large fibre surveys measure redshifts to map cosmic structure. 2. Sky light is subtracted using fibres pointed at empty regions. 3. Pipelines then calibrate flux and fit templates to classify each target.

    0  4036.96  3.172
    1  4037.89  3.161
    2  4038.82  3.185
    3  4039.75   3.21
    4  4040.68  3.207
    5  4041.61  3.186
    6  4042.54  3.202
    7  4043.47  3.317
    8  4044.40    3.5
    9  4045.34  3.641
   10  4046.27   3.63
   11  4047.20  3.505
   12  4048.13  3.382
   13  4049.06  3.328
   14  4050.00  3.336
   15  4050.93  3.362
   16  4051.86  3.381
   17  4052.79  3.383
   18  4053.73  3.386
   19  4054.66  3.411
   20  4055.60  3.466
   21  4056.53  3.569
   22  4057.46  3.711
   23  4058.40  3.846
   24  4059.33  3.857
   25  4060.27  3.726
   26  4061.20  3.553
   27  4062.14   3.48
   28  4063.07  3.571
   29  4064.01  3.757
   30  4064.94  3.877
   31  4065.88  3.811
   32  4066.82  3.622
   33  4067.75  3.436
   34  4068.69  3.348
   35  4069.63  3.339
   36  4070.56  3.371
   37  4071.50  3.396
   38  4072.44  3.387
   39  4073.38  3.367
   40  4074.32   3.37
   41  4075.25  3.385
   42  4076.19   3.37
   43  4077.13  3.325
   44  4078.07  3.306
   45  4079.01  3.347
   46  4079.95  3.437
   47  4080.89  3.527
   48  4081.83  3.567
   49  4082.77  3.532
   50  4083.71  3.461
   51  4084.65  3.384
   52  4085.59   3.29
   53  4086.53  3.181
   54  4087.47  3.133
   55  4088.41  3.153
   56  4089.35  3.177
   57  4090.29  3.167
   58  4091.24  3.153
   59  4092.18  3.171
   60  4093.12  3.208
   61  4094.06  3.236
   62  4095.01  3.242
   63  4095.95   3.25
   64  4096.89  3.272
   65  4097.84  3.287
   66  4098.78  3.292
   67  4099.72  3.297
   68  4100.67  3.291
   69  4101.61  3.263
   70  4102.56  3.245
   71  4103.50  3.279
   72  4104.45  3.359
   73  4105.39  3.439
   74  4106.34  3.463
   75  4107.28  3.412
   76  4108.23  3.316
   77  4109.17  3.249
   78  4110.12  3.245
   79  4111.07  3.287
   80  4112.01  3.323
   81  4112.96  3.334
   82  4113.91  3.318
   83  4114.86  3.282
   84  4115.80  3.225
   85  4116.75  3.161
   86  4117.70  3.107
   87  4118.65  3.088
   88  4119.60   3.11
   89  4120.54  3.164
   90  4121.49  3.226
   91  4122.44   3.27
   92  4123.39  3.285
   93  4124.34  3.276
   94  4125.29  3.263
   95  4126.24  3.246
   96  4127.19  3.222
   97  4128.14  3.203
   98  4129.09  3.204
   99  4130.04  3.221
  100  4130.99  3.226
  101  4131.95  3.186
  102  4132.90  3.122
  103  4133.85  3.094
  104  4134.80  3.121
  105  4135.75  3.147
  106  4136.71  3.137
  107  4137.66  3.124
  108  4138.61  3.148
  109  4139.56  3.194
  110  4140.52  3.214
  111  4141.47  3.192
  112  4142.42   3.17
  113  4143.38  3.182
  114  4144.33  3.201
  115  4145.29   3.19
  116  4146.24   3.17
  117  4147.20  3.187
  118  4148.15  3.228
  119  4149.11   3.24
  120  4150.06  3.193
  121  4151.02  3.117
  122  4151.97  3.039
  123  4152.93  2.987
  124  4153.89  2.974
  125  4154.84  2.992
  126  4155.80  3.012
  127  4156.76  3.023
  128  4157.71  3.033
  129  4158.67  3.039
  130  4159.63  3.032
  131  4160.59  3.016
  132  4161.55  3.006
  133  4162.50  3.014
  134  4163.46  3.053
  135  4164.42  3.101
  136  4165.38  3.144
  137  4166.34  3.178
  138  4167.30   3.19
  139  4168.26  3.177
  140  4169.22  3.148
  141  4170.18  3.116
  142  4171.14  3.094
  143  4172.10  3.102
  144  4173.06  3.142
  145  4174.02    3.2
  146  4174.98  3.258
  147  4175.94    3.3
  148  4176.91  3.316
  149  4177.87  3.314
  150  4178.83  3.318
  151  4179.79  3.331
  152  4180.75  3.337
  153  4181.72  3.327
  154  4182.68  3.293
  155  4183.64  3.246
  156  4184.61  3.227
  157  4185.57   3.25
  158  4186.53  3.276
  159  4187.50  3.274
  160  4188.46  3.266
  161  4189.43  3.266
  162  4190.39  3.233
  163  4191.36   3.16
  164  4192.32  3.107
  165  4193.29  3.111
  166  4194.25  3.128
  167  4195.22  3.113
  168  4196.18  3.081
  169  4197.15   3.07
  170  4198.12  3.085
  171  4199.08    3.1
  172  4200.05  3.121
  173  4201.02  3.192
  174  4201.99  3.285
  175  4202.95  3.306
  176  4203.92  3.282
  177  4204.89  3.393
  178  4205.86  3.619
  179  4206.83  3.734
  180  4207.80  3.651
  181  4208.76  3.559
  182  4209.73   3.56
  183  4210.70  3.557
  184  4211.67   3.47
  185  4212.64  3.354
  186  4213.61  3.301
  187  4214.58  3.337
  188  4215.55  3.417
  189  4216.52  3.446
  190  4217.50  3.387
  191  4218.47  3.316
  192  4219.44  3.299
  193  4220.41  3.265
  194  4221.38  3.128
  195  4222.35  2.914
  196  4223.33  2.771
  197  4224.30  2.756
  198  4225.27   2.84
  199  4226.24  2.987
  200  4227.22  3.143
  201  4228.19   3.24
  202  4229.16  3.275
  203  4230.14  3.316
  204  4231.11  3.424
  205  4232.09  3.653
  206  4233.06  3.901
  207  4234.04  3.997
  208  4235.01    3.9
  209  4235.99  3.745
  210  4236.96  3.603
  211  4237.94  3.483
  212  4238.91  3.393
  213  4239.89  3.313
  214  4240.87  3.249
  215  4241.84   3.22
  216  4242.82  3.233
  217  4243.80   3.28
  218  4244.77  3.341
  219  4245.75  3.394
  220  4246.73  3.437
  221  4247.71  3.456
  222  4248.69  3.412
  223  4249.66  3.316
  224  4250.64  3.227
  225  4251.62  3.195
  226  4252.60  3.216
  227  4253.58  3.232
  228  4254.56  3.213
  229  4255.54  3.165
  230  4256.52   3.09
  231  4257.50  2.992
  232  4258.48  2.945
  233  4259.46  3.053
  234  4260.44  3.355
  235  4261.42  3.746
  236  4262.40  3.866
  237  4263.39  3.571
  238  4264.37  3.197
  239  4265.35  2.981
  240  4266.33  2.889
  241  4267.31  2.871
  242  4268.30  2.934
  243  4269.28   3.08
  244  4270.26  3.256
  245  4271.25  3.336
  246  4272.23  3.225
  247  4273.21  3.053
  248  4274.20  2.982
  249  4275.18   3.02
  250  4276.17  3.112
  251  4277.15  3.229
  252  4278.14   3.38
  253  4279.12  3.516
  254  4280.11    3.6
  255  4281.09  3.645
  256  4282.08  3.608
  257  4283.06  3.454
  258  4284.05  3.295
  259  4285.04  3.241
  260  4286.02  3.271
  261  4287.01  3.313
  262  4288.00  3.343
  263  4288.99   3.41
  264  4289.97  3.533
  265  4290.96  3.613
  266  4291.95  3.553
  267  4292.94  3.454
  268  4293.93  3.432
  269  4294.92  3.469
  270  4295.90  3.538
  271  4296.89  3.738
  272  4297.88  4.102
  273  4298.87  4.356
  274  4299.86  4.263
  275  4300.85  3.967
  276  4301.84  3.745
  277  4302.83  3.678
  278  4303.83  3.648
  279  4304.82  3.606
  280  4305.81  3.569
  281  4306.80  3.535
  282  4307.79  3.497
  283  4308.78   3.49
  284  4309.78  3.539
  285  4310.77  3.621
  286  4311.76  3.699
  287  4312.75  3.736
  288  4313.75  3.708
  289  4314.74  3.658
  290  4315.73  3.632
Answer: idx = 0.06 mag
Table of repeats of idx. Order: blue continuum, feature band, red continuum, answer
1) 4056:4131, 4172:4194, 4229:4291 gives 0.03 mag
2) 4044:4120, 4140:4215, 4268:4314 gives 0.07 mag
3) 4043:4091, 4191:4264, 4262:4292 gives 0.01 mag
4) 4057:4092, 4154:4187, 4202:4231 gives 0.06 mag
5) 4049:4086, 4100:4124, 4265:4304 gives 0.07 mag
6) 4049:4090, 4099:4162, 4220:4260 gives 0.07 mag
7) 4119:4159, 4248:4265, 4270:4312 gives 0.05 mag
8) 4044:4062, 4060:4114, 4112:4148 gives 0.00 mag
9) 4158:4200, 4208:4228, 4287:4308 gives 0.03 mag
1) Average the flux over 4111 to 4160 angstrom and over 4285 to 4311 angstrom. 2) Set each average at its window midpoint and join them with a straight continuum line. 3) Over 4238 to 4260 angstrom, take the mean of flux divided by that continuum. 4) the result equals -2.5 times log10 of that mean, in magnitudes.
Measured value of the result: 0.07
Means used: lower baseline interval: 3.17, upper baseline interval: 3.62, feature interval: 3.25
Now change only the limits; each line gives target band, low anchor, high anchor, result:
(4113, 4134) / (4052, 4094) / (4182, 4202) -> 0.04 mag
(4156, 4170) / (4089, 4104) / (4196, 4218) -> 0.08 mag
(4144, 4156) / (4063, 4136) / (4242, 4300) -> 0.07 mag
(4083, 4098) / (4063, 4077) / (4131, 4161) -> 0.05 mag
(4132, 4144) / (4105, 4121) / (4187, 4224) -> 0.04 mag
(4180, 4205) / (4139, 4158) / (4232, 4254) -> 0.02 mag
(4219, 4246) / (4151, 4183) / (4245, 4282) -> -0.04 mag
